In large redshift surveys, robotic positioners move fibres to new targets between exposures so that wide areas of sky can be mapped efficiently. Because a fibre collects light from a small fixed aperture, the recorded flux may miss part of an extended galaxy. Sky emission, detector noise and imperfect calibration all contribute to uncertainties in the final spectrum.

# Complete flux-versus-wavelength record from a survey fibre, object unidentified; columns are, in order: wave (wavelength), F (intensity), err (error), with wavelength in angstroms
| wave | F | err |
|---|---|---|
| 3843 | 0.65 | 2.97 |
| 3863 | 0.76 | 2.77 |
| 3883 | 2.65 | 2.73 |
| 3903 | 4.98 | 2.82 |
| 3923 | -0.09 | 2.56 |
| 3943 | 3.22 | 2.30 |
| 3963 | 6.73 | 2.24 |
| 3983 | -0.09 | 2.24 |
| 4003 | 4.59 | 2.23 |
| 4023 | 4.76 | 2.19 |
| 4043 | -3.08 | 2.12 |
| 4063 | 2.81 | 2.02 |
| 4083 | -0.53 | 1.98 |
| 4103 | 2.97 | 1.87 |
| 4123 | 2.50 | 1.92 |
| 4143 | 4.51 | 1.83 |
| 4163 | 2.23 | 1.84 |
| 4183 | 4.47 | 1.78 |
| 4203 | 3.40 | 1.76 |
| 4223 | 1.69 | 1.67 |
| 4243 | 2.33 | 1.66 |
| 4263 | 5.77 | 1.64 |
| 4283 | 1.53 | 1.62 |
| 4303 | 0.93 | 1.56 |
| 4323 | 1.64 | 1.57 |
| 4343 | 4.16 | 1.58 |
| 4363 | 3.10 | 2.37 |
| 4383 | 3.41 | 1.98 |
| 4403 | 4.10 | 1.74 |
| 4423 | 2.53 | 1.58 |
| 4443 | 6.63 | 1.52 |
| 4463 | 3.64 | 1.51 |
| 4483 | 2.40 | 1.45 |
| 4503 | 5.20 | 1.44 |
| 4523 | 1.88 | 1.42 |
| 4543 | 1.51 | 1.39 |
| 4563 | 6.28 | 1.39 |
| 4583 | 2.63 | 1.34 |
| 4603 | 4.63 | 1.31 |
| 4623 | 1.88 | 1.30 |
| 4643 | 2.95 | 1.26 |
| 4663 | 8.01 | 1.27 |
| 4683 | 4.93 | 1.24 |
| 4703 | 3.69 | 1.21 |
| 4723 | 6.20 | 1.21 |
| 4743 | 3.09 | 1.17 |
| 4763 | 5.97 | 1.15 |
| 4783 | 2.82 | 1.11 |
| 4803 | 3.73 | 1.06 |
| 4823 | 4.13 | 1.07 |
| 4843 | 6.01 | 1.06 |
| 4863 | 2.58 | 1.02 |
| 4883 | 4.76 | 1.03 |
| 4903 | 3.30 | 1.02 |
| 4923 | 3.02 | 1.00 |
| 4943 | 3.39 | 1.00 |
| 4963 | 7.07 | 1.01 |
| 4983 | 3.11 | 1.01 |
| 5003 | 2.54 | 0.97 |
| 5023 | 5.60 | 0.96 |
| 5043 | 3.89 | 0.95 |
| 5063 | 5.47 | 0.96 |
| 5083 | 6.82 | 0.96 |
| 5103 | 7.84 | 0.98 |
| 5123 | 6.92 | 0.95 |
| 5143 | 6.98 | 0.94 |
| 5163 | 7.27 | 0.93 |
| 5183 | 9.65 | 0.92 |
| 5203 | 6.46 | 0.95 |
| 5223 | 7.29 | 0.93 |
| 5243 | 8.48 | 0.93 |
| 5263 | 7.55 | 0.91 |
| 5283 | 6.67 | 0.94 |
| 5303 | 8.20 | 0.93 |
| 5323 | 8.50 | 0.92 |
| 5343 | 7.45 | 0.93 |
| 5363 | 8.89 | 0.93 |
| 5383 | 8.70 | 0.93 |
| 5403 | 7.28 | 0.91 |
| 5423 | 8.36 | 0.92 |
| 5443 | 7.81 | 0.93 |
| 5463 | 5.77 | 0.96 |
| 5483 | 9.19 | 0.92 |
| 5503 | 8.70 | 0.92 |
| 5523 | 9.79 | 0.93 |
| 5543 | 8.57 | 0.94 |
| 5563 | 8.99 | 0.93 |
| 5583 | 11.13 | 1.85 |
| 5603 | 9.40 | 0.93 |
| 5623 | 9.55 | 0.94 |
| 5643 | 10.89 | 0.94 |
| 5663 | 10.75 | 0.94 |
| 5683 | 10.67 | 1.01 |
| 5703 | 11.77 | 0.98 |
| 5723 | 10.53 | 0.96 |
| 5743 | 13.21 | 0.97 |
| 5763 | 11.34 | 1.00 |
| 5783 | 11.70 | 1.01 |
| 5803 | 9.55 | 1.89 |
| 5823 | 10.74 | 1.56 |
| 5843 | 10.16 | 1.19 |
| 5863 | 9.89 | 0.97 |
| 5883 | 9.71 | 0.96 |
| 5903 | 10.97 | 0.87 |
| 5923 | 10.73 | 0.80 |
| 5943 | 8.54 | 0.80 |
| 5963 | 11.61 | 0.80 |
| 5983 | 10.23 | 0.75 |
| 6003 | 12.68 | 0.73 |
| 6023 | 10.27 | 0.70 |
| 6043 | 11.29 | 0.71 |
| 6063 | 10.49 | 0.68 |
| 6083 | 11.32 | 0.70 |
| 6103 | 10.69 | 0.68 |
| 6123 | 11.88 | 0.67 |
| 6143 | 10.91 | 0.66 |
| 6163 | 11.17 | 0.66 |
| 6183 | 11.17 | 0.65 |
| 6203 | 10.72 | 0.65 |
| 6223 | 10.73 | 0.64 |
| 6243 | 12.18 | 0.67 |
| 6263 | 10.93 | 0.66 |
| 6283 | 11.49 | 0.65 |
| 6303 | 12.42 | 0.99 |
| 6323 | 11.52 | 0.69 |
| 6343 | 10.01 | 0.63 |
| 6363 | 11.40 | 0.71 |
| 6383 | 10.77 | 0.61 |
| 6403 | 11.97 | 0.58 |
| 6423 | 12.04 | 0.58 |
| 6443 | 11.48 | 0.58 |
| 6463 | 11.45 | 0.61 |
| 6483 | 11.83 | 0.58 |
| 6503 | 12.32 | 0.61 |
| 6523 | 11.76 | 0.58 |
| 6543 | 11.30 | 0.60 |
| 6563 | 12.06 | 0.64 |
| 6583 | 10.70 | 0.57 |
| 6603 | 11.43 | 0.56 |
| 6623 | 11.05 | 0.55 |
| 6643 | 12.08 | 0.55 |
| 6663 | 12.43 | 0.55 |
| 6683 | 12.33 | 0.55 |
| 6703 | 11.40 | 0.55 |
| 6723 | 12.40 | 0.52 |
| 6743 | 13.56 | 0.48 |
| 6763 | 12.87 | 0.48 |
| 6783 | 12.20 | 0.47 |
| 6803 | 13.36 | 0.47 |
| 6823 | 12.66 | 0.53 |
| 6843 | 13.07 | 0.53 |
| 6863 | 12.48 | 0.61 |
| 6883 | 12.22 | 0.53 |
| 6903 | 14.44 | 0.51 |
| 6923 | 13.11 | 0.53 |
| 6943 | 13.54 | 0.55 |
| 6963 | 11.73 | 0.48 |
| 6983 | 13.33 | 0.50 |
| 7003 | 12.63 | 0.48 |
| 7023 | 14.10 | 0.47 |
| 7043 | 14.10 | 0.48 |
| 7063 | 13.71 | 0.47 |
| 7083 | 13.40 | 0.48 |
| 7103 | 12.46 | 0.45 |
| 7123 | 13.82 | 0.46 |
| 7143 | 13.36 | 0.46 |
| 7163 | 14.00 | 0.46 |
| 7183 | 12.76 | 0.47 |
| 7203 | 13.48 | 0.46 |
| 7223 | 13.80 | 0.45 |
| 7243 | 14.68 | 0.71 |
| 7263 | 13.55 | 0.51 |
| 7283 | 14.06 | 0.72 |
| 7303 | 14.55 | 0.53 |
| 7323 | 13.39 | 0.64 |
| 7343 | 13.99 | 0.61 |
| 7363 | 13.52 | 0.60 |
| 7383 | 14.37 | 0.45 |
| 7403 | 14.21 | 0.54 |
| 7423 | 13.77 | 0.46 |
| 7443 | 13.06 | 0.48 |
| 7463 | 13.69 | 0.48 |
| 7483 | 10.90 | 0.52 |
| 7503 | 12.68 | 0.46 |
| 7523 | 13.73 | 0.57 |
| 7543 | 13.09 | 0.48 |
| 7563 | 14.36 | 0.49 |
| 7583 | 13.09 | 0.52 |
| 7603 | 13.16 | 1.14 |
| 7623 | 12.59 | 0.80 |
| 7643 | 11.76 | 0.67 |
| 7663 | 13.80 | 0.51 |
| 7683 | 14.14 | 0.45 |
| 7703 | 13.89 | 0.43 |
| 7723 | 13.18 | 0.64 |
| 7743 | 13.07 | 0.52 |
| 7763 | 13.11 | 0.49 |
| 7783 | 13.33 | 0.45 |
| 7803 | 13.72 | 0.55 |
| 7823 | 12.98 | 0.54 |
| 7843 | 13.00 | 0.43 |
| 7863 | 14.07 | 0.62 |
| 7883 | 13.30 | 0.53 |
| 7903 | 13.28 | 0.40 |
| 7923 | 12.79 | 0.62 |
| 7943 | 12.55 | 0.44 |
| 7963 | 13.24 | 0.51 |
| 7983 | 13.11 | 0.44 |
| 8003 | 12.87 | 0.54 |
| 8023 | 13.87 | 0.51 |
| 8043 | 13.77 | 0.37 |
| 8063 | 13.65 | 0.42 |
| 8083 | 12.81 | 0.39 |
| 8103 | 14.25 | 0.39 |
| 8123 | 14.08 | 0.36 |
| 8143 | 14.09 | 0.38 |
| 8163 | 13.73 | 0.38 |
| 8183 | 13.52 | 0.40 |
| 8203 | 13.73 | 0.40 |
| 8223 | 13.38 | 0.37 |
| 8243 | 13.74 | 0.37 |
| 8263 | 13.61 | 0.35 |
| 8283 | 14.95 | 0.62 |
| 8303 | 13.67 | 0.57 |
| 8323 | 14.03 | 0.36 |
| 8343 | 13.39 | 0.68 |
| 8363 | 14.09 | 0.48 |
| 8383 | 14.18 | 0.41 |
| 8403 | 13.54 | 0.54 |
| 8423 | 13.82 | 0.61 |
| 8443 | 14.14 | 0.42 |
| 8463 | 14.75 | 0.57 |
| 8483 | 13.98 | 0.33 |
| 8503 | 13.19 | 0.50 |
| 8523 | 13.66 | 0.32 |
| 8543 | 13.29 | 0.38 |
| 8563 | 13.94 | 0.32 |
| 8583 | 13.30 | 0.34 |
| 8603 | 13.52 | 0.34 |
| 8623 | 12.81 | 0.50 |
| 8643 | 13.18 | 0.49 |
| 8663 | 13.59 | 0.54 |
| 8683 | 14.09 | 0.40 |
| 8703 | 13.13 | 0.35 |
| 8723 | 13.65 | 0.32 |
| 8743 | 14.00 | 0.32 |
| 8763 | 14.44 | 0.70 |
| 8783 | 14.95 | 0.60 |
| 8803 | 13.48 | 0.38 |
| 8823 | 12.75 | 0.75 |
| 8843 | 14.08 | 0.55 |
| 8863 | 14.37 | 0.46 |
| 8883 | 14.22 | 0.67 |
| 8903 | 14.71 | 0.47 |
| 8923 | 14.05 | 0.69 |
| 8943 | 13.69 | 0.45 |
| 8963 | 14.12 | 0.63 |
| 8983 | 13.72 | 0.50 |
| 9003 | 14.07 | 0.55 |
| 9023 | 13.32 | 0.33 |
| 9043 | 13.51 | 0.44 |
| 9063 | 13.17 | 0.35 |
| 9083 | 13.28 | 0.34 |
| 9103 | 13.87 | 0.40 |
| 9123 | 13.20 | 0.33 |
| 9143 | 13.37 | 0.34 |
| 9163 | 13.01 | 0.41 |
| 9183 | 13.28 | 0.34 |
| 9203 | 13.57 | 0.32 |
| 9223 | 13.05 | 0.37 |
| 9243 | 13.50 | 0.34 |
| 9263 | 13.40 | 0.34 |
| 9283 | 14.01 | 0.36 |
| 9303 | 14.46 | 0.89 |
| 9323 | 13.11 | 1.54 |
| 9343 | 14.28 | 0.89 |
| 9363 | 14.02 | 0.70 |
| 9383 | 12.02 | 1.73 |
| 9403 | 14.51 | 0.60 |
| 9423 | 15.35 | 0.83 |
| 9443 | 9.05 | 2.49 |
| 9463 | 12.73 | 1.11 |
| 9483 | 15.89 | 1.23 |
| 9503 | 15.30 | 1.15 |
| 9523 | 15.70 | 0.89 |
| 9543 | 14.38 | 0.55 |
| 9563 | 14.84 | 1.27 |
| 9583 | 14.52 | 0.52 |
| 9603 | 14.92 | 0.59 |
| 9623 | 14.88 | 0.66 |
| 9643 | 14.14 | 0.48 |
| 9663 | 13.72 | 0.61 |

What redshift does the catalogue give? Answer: 0.27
